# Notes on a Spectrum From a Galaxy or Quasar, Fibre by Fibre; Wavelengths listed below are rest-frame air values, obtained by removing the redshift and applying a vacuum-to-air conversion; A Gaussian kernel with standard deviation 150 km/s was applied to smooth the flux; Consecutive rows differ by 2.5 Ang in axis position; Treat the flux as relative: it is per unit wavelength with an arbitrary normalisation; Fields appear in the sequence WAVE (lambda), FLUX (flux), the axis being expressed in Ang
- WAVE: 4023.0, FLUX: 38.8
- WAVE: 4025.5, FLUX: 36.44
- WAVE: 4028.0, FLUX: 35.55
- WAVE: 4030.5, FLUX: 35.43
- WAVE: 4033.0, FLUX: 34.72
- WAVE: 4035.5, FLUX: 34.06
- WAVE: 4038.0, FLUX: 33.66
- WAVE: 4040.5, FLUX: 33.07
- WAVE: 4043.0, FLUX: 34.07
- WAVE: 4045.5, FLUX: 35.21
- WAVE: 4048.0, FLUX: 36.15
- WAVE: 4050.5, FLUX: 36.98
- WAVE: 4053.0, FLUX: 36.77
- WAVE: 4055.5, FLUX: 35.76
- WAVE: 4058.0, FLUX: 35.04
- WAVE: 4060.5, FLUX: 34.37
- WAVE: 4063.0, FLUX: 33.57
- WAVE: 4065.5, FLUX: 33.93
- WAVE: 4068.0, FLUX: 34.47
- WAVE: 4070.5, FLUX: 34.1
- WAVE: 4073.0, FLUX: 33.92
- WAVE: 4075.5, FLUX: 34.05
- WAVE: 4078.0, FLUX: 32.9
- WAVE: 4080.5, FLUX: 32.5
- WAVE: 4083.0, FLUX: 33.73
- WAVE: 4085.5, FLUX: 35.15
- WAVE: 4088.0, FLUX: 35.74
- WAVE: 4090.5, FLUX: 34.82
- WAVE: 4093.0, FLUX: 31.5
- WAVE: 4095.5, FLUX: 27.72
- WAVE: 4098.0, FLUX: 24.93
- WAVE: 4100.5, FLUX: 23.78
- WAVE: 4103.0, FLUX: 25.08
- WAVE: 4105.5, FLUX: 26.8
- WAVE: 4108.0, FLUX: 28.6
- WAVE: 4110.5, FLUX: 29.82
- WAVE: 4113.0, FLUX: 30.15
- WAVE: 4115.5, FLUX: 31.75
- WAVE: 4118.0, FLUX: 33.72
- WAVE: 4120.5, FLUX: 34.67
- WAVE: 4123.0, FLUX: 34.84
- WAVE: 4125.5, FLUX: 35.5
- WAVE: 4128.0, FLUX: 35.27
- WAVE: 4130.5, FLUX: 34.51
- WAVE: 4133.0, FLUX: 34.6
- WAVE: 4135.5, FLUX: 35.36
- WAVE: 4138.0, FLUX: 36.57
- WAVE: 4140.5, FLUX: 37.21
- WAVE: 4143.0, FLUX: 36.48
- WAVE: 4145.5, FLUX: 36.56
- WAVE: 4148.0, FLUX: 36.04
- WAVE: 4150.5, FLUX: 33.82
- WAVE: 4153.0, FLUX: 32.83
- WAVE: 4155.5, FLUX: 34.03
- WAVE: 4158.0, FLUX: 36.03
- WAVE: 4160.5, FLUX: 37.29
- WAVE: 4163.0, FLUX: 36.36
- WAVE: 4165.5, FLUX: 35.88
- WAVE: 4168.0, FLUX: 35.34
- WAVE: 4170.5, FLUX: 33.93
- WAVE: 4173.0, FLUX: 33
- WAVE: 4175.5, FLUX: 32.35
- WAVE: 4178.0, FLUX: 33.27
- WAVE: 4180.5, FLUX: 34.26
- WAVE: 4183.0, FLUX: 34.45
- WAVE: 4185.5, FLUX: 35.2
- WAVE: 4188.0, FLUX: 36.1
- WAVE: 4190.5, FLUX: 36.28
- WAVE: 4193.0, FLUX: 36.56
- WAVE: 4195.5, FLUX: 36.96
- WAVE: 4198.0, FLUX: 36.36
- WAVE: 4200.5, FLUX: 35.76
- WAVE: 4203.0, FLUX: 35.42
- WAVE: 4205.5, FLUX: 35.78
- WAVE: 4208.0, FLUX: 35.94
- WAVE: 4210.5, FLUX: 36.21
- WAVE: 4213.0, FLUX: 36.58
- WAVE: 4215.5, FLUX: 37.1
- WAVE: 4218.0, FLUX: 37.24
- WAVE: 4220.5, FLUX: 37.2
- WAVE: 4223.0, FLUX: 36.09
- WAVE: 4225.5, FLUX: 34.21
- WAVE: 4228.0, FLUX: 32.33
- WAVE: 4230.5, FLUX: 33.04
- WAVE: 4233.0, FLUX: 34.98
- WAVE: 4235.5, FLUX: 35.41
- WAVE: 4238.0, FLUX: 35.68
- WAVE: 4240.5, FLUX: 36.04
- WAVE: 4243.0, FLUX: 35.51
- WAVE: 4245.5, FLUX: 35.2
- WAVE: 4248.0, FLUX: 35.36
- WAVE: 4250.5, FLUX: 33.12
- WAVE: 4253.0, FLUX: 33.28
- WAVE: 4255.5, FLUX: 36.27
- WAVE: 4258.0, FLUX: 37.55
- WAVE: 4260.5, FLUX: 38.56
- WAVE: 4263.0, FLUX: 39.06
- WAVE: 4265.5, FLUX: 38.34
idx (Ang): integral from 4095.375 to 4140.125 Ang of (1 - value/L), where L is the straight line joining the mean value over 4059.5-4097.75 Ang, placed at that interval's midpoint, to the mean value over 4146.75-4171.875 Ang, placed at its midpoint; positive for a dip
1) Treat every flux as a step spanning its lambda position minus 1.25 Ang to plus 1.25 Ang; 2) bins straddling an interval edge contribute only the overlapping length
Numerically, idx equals 3.5 Ang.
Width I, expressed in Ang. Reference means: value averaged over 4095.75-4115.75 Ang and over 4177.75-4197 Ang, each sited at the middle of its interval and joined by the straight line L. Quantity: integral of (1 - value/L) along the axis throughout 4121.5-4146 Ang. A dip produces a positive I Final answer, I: -4.4 Ang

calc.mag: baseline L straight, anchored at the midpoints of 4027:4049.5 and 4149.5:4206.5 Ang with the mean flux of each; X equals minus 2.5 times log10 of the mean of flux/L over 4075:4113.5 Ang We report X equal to 0.15 mag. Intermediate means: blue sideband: 34.7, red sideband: 35.1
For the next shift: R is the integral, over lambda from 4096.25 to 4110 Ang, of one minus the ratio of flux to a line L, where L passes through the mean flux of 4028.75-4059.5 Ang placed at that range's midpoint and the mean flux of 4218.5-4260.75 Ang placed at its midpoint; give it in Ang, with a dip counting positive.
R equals 3.5 Ang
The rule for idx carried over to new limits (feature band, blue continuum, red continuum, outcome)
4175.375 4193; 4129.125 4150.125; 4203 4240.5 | 0.4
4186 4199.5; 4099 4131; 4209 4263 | -0.9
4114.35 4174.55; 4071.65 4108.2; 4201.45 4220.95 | -3.2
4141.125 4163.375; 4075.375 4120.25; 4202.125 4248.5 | -1.9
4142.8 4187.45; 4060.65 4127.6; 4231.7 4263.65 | -1.5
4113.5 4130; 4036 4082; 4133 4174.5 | 0.5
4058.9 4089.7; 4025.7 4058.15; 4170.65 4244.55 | 1.0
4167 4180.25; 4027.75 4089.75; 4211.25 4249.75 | 0.6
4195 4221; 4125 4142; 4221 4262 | -0.8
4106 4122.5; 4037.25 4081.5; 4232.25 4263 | 1.6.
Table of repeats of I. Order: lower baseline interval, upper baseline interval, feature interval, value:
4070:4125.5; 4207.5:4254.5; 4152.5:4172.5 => -1.1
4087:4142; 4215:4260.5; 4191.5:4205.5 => -0.8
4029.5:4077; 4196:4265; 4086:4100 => 1.7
